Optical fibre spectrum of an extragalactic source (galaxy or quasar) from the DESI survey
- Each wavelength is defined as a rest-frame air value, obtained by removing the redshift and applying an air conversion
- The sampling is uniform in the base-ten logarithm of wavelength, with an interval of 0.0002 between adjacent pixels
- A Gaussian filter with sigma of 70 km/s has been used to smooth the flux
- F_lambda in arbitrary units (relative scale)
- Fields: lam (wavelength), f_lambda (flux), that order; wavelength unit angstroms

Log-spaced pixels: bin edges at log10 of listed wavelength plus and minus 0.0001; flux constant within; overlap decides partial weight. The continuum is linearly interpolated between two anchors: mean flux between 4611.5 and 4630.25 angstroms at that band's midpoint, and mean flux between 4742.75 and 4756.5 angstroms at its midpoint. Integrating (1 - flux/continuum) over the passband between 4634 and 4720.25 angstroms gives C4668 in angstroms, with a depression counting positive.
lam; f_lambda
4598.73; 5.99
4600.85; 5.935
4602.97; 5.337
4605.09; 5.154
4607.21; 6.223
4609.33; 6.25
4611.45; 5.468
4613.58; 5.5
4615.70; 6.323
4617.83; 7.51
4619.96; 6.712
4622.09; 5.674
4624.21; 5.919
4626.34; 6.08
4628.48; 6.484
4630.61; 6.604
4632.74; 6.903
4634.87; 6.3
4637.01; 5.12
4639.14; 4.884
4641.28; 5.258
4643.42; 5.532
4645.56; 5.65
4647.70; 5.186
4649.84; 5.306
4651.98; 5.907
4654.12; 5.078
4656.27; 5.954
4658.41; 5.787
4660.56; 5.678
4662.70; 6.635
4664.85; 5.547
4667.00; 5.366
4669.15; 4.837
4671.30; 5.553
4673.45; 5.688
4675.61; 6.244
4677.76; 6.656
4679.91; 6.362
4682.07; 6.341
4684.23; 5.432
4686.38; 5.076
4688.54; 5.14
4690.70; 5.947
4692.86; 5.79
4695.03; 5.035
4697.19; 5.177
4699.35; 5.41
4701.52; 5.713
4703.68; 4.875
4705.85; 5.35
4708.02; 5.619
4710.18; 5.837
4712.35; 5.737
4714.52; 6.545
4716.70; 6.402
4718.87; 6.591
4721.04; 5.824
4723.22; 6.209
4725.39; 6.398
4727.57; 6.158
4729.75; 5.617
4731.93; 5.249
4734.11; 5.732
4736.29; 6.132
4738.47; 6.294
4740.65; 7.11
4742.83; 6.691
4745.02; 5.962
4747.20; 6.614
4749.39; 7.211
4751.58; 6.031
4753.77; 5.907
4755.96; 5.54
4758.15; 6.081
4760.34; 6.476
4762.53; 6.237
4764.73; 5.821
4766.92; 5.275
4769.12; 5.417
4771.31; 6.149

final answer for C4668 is 8.18 angstroms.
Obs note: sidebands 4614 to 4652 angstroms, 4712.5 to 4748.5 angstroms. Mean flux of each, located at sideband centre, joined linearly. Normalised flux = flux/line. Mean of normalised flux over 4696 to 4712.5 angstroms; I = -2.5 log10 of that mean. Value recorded 0.13 mag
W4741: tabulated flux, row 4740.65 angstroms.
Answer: 7.11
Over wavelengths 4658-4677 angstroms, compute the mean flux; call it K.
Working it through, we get 5.72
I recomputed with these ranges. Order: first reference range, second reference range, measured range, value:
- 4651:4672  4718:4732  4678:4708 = 0.056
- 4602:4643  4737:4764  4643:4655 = 0.115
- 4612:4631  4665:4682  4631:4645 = 0.078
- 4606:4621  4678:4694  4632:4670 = 0.077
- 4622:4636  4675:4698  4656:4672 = 0.058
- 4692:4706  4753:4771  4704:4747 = -0.097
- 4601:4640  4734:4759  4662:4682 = 0.046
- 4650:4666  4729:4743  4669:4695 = 0.021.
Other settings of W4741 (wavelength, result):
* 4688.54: 5.14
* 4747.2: 6.614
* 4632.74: 6.903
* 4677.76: 6.656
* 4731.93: 5.249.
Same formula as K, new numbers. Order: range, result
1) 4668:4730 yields 5.78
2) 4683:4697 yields 5.4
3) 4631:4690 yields 5.7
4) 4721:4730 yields 6.1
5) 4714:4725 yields 6.31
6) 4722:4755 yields 6.22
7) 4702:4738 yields 5.9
